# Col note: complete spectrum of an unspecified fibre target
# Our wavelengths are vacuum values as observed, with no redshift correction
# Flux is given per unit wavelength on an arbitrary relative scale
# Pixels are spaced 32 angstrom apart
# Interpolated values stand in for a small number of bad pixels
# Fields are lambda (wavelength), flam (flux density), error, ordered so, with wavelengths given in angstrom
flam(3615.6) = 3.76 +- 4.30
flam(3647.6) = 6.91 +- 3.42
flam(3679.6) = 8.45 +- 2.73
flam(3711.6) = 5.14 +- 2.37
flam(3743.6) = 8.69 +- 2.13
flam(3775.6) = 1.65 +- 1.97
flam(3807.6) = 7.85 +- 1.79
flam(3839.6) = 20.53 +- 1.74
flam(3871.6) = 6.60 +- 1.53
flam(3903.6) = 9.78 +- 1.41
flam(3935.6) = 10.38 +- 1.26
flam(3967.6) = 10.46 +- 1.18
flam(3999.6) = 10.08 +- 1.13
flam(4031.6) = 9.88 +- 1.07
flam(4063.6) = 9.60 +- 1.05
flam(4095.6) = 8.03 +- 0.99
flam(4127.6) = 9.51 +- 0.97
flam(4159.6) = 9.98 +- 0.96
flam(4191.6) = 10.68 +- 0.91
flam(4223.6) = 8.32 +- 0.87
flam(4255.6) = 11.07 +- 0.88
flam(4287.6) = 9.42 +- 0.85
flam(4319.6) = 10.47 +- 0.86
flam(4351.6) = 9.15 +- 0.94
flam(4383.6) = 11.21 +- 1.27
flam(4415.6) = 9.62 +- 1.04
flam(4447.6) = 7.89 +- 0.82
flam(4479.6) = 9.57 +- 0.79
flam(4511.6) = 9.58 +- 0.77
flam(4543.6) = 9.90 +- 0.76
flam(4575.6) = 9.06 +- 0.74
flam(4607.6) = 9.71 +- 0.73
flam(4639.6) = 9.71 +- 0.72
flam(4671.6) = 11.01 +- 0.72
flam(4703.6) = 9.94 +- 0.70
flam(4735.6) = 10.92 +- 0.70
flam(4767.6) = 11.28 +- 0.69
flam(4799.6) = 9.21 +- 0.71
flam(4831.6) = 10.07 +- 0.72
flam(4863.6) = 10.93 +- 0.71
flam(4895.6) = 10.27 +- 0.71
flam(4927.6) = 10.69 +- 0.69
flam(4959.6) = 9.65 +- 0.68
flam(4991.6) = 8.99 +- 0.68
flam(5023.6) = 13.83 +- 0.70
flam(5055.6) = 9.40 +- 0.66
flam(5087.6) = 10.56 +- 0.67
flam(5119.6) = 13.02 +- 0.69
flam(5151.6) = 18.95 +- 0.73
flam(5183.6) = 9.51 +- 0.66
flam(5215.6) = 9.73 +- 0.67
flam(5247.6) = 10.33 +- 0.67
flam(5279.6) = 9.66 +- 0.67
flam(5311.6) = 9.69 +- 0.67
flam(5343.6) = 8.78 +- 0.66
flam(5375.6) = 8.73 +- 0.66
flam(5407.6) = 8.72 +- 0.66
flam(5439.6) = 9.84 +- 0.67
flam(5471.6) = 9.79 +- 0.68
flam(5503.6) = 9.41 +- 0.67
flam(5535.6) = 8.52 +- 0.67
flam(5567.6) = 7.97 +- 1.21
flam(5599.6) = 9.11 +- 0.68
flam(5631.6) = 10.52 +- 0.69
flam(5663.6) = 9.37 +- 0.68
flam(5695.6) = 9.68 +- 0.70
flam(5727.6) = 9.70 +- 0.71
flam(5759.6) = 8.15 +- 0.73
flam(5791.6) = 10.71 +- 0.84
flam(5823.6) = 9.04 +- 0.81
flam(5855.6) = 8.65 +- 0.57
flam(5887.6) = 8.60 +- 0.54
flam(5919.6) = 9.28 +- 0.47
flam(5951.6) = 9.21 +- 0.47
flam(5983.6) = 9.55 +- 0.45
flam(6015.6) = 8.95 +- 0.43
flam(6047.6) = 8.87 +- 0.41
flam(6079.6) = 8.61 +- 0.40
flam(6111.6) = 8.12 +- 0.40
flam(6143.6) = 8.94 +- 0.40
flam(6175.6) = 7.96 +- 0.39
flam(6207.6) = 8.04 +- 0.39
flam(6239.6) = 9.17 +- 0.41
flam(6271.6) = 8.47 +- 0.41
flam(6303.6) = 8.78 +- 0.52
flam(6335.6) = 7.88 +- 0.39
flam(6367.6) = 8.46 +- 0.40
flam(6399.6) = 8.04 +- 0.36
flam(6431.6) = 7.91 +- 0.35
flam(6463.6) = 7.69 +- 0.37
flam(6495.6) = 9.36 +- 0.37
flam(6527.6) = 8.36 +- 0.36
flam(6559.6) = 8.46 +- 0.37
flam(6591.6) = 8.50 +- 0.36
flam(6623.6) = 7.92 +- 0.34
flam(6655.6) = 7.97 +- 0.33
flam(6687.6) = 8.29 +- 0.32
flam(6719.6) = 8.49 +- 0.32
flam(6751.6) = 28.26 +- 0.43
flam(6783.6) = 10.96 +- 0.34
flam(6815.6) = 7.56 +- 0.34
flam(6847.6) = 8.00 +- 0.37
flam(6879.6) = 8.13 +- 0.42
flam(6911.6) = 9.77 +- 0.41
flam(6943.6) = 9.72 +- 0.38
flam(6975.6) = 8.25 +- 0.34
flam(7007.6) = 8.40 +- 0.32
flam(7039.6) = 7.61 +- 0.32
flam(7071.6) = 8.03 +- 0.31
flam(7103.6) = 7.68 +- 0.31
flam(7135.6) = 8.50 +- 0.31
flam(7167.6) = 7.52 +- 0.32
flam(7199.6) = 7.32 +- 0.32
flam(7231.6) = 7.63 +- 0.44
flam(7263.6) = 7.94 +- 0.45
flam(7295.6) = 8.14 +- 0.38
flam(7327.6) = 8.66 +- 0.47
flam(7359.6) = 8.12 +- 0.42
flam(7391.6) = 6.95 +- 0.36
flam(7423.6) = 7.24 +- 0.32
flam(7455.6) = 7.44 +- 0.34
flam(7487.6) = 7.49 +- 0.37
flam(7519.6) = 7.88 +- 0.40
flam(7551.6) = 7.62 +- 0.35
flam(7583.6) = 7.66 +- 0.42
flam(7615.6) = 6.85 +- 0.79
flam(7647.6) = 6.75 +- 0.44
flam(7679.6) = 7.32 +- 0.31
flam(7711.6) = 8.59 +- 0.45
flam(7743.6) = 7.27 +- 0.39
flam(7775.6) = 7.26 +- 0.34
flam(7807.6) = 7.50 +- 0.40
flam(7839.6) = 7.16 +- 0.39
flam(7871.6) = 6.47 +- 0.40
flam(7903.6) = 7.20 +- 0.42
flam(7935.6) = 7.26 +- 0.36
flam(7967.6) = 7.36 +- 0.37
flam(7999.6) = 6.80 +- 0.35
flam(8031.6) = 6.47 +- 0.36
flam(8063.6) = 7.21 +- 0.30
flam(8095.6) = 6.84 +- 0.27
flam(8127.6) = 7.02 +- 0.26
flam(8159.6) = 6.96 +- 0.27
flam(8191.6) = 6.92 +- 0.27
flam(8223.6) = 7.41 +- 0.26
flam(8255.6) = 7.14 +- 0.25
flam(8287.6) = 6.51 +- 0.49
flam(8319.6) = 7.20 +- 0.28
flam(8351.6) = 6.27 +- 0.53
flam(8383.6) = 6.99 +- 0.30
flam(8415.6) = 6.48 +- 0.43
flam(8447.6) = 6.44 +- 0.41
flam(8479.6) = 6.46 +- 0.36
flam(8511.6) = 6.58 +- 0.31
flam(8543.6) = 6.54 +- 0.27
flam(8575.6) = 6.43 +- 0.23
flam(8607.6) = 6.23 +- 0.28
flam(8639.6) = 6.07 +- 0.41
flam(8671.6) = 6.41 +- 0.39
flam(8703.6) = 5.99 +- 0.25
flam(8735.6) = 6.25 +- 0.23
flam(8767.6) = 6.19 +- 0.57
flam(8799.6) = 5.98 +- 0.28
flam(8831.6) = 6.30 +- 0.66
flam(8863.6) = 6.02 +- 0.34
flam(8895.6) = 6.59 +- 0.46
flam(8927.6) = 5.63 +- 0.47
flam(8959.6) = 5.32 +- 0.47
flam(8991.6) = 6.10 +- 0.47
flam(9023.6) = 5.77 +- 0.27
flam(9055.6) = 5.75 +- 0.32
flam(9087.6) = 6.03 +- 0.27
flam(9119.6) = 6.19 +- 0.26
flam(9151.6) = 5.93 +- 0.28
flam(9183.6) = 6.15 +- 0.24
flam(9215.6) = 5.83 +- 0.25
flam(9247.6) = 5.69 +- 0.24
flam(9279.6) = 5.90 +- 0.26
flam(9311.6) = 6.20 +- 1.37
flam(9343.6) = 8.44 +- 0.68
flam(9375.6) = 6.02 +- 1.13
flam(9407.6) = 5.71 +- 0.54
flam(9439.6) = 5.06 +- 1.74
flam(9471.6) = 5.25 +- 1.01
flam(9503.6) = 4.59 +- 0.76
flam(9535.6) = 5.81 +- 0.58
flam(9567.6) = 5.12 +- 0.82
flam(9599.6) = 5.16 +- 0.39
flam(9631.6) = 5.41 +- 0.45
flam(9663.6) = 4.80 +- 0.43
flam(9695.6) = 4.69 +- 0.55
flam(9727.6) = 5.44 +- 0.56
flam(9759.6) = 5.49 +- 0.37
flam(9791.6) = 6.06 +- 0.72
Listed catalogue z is 0.030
